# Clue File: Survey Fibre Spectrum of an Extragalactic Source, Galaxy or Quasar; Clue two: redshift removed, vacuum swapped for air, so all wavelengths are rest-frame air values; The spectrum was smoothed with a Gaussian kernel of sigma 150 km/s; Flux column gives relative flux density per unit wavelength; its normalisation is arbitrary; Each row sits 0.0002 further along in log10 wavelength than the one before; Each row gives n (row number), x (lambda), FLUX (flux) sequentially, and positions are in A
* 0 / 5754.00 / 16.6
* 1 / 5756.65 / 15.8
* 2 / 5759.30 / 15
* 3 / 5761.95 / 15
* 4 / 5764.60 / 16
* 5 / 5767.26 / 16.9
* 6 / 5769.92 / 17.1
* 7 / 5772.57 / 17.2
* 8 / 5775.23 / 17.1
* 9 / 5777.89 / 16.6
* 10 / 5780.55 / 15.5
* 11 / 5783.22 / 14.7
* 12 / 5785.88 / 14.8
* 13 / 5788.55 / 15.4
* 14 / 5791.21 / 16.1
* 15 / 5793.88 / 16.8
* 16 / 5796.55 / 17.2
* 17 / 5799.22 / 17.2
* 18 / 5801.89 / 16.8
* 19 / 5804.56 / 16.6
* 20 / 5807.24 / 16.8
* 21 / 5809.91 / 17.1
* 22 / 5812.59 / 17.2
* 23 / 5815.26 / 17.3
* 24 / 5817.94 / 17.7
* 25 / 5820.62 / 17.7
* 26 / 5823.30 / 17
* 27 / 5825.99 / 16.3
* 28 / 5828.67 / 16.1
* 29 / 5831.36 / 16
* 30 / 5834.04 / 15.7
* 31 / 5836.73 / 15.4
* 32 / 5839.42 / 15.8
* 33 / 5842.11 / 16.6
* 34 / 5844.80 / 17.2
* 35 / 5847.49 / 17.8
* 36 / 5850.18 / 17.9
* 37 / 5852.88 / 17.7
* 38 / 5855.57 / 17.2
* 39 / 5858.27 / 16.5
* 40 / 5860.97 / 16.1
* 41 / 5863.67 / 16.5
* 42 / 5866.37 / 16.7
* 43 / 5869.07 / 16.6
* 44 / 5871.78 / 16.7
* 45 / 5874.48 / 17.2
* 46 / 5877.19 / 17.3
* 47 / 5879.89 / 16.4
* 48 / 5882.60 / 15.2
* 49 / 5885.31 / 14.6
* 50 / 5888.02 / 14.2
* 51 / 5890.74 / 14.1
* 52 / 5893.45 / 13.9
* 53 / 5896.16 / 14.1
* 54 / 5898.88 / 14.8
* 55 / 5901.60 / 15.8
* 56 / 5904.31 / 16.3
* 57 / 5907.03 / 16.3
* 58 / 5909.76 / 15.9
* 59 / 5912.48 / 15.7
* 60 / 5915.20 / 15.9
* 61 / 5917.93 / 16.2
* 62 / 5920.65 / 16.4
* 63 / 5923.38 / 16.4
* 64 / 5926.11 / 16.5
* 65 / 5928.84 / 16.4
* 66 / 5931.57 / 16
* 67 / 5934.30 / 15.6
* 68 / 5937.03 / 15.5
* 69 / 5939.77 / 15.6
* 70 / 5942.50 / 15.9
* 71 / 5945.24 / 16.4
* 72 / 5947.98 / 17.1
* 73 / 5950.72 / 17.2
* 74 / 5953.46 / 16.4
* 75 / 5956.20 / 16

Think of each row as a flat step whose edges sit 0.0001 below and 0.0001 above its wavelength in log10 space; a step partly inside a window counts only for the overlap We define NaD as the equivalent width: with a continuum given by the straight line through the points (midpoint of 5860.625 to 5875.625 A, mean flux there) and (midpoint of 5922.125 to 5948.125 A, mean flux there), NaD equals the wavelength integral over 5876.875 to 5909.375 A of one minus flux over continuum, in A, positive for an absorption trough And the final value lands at 2.46 A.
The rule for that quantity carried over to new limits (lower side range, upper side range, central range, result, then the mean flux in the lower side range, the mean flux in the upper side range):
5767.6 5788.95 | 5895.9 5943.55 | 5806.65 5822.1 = -1.2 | 16.1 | 15.9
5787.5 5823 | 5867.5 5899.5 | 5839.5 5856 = -1.2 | 16.9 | 15.4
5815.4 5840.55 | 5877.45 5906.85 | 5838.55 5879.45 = -2.9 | 16.5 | 15.1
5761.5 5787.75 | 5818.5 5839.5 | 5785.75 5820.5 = -1.2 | 16.1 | 16.3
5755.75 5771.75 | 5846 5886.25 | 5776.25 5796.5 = 0.4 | 16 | 16.7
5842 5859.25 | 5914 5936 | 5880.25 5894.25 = 1.8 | 17.3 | 16.2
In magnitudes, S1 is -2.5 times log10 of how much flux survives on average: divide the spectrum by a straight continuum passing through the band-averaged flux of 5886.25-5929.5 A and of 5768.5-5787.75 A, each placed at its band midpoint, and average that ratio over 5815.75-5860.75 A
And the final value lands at -0.06 mag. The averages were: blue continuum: 16.1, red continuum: 15.5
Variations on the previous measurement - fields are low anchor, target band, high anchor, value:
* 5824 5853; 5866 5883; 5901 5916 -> -0.03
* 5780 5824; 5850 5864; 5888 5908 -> -0.08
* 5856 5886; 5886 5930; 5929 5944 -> 0.04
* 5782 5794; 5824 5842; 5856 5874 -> 0.01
